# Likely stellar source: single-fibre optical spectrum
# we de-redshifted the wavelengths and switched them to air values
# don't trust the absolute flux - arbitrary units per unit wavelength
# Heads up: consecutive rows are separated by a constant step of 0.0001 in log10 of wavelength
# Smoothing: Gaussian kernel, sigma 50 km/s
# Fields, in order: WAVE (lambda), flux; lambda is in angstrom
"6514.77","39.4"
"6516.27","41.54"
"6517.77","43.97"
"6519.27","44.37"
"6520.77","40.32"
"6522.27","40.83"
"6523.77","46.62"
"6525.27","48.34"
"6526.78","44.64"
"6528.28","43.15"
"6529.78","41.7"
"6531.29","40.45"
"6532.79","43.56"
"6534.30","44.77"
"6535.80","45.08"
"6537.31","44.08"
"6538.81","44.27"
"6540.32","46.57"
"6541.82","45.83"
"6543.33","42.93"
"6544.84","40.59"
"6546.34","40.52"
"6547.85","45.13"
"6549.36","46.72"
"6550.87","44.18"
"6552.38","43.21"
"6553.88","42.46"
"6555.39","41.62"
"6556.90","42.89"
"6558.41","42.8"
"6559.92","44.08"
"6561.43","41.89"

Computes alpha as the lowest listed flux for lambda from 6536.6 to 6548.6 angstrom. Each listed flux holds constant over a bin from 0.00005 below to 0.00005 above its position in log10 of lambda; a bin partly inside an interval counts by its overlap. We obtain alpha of 40.52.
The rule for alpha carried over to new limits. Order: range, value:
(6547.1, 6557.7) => 41.62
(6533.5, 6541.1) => 44.08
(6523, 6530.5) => 41.7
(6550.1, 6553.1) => 43.21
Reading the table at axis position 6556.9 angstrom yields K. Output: 42.89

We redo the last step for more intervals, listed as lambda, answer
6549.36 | 46.72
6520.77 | 40.32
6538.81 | 44.27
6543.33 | 42.93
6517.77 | 43.97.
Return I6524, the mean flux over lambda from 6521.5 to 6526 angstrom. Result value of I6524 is 45.3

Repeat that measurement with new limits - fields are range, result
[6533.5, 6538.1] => 44.6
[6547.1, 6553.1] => 44.8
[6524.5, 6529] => 45.4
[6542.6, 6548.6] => 42.3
